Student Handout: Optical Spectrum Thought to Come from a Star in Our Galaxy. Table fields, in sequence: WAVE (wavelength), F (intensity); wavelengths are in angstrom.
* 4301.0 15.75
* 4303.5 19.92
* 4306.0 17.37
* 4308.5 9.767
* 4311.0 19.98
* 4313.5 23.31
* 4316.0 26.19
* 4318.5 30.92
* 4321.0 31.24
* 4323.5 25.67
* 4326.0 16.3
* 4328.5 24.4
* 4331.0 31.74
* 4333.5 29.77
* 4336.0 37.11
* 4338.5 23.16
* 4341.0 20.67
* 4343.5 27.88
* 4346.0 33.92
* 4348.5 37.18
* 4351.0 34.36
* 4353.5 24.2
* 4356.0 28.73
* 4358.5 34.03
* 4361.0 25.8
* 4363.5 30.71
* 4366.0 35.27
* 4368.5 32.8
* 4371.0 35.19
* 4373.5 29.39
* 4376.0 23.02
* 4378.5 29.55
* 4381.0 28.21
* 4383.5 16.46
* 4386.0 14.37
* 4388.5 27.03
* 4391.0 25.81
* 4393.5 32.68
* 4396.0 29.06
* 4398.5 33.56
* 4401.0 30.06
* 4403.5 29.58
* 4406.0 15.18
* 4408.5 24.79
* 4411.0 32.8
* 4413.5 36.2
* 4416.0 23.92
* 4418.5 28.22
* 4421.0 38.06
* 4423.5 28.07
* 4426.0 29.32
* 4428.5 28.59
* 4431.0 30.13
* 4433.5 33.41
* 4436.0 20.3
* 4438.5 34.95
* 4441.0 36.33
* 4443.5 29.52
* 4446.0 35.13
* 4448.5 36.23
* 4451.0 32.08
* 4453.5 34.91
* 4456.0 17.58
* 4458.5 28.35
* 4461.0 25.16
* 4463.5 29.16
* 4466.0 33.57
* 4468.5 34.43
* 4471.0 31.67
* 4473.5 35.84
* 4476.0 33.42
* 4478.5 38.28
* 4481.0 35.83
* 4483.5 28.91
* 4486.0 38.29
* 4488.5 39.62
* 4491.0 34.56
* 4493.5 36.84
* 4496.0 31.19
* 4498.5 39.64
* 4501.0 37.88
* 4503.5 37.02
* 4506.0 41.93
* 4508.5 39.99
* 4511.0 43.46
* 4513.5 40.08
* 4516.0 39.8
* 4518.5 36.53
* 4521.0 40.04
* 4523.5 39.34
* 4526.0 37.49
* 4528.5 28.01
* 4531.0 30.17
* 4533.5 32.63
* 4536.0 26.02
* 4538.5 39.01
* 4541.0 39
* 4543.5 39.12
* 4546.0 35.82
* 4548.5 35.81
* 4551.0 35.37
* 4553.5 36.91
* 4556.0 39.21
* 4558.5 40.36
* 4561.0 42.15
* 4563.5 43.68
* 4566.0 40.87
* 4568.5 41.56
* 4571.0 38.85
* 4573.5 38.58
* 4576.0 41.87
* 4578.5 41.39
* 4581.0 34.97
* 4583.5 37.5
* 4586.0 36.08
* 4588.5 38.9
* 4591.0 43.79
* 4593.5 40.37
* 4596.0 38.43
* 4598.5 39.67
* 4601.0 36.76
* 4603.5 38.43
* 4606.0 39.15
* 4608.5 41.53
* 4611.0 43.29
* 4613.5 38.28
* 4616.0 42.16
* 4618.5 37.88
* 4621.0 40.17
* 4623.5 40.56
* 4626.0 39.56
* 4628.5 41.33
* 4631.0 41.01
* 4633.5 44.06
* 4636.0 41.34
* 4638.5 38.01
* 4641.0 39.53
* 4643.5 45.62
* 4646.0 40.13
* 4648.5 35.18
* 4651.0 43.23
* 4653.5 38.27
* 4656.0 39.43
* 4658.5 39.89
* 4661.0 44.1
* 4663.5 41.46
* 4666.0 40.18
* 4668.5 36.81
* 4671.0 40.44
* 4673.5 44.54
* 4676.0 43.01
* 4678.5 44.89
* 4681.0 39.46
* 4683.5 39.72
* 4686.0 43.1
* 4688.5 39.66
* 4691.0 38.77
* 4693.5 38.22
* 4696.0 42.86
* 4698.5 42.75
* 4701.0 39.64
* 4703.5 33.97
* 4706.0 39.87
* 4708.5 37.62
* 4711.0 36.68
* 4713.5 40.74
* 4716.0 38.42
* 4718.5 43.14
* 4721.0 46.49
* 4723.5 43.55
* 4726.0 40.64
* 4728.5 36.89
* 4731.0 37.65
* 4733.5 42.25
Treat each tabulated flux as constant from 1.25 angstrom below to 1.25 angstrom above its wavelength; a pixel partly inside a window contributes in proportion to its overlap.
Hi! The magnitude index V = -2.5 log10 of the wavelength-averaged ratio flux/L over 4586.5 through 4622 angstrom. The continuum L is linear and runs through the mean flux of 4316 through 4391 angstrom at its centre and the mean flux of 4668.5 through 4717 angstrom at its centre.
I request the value -0.079 mag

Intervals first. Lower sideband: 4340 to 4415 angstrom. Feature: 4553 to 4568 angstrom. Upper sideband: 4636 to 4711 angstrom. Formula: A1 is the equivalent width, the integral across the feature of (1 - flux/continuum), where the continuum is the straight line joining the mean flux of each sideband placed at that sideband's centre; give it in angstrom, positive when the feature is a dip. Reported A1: -2.1 angstrom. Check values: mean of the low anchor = 28.6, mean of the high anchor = 40.3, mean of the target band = 40.8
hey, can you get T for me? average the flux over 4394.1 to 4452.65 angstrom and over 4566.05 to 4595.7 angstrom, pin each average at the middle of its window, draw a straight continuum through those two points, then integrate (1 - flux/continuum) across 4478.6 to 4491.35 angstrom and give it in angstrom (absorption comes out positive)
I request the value -0.7 angstrom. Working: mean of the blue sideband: 30.3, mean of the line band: 35.8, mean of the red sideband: 39.5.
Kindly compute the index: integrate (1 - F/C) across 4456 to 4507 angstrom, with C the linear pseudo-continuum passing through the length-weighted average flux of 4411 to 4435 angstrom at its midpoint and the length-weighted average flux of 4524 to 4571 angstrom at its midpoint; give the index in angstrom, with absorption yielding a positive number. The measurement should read -0.7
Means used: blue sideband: 30.7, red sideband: 36.9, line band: 34.1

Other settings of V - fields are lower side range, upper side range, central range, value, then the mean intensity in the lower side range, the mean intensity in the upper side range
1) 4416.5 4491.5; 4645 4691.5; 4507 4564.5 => -0.06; 31.9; 40.7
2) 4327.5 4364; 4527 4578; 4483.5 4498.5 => -0.02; 29.6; 37.3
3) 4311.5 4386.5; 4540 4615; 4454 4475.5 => 0.14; 28.1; 39.3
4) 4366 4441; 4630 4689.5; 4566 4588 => -0.06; 28.6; 41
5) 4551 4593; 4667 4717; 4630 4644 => -0.04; 39.7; 40.1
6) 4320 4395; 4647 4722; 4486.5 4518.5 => -0.14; 28.2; 40.4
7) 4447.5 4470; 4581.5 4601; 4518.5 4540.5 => 0.01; 30.1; 38.9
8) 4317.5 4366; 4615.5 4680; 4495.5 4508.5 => -0.09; 29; 40.9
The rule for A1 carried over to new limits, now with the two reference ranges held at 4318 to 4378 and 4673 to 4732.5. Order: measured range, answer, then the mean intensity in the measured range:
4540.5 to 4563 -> -1.7 angstrom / 38.4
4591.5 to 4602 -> -0.6 angstrom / 39.2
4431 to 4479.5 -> 1.7 angstrom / 31.5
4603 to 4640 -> -2.5 angstrom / 40.5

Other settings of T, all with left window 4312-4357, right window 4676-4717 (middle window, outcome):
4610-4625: -1.2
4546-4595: -4.8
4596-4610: -0.9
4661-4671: -0.3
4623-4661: -2.5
